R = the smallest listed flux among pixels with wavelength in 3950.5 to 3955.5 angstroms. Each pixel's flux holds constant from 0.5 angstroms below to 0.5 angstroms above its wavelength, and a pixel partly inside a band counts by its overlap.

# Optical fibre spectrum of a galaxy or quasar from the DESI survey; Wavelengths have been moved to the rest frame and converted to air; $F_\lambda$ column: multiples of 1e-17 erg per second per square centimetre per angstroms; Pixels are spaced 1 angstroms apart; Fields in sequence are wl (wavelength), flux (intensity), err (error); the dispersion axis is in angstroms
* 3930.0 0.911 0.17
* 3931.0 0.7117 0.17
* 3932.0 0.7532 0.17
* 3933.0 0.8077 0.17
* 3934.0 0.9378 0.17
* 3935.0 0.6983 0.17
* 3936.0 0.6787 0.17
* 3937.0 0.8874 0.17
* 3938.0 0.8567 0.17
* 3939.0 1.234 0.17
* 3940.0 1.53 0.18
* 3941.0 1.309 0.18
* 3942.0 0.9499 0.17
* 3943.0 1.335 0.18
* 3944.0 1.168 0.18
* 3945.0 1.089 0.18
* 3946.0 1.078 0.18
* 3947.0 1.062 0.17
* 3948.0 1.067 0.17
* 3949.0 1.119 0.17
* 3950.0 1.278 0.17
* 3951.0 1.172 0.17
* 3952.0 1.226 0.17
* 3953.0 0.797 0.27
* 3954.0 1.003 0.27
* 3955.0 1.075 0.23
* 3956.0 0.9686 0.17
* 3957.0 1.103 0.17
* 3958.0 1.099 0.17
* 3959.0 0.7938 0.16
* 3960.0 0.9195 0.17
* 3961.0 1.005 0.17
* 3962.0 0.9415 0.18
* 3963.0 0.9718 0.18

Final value 0.797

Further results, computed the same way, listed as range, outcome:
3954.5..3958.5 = 0.9686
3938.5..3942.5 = 0.9499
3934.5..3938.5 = 0.6787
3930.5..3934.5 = 0.7117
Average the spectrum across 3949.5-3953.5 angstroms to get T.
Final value 1.12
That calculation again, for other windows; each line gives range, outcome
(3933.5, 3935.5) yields 0.818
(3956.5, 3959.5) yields 0.999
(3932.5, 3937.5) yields 0.802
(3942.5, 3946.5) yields 1.17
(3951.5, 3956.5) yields 1.01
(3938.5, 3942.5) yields 1.26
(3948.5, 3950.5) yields 1.2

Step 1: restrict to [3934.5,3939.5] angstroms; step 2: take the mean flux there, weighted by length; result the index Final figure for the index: 0.871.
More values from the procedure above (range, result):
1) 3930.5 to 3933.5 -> 0.758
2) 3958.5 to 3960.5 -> 0.857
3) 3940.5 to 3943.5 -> 1.2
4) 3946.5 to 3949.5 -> 1.08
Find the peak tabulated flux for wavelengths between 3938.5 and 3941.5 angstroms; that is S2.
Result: 1.53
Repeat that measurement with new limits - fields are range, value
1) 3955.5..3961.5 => 1.103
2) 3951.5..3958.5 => 1.226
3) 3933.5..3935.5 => 0.9378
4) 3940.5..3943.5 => 1.335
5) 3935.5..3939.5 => 1.234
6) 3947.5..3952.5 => 1.278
